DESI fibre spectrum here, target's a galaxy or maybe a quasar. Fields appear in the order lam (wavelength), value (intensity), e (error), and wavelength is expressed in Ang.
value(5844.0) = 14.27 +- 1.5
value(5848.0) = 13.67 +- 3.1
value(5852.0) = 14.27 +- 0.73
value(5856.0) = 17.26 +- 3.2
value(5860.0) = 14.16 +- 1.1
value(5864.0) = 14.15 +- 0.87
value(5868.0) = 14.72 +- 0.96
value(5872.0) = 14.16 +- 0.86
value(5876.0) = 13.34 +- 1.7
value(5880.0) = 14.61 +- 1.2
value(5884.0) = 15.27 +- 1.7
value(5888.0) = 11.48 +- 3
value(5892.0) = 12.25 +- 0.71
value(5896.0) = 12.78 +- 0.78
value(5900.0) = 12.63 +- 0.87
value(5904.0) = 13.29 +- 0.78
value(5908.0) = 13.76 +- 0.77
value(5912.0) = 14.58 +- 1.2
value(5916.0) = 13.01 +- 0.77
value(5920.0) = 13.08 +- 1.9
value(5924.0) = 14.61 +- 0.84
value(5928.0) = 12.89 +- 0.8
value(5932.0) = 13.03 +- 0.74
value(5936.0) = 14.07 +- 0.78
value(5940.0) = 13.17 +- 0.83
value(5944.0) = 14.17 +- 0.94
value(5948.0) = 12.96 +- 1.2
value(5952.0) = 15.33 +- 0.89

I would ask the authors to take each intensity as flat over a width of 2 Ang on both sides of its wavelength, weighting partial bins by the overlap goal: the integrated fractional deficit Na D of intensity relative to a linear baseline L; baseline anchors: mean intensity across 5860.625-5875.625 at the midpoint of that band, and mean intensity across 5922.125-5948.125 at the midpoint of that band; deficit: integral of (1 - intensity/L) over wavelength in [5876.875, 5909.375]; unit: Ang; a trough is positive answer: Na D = 1.7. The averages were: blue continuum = 14.2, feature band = 13.3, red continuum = 13.6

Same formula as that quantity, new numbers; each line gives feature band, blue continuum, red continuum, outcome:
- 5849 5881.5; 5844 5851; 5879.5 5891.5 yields -2.0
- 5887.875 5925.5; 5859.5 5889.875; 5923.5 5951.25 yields 1.5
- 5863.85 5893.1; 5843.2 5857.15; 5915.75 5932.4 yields 1.0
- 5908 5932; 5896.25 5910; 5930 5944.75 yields -0.4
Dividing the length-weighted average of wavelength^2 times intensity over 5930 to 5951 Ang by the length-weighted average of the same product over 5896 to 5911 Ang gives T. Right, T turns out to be 1.04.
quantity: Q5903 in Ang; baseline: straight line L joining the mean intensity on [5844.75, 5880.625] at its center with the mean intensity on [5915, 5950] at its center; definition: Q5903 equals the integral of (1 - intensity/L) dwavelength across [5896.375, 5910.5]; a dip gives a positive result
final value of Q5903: 0.7 Ang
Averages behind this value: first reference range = 14.5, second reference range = 13.5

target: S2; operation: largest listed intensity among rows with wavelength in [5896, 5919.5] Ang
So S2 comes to 14.58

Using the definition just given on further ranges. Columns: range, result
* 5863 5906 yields 15.27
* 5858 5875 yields 14.72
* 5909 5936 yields 14.61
